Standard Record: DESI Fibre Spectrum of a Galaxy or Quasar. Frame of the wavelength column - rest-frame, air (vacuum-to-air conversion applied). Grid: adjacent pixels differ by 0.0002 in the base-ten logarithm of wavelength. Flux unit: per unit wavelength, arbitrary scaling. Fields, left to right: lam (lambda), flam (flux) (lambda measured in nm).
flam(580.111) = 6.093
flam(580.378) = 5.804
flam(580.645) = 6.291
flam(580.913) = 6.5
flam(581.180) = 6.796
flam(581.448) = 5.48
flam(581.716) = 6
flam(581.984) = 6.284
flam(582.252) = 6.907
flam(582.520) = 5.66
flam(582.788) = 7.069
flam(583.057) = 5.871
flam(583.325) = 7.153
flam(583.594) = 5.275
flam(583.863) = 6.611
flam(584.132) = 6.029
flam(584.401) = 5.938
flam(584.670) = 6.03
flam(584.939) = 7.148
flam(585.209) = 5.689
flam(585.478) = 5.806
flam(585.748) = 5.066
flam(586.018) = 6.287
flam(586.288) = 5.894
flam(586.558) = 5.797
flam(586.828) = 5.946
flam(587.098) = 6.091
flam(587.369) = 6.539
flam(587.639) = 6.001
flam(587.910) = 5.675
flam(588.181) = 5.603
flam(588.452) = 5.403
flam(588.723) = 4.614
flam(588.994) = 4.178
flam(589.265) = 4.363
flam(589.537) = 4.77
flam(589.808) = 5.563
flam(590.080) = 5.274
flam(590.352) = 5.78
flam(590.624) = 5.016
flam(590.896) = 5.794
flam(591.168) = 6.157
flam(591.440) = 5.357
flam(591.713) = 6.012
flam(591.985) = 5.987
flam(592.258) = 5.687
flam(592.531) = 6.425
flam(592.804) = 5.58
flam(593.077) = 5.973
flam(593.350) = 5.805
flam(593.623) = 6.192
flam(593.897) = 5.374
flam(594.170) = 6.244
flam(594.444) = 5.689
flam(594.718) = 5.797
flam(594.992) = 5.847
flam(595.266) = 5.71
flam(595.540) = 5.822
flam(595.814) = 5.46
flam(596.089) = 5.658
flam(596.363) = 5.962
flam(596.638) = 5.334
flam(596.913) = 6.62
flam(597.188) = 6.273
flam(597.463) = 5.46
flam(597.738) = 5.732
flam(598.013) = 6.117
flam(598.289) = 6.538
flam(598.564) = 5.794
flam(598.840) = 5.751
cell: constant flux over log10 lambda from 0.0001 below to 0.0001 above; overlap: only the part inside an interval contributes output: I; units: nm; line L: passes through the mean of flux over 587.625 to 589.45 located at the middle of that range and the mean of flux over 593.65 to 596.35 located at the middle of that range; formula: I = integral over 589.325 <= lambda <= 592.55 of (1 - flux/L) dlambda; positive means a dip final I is -0.17 nm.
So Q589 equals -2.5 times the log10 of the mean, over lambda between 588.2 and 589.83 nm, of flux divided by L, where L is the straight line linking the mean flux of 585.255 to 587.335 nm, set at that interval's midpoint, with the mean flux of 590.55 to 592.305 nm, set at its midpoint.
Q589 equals 0.20 mag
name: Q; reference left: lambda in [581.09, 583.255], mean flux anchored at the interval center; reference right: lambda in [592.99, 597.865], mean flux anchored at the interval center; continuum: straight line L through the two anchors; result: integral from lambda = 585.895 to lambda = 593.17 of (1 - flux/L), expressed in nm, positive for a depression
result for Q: 0.49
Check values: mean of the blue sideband 6.27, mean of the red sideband 5.83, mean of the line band 5.62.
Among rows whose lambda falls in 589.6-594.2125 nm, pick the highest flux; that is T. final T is 6.425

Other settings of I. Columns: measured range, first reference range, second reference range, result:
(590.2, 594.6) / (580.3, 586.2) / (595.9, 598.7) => 0.15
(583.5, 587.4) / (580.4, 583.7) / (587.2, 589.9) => -0.18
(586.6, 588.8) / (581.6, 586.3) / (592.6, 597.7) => 0.10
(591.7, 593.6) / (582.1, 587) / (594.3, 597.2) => -0.01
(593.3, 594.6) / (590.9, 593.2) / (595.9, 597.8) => 0.00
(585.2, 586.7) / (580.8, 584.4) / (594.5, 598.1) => 0.10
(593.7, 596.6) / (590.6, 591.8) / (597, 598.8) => 0.06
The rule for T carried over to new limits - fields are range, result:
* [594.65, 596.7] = 5.962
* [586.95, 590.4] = 6.539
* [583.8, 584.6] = 6.611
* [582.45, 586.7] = 7.153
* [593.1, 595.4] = 6.244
